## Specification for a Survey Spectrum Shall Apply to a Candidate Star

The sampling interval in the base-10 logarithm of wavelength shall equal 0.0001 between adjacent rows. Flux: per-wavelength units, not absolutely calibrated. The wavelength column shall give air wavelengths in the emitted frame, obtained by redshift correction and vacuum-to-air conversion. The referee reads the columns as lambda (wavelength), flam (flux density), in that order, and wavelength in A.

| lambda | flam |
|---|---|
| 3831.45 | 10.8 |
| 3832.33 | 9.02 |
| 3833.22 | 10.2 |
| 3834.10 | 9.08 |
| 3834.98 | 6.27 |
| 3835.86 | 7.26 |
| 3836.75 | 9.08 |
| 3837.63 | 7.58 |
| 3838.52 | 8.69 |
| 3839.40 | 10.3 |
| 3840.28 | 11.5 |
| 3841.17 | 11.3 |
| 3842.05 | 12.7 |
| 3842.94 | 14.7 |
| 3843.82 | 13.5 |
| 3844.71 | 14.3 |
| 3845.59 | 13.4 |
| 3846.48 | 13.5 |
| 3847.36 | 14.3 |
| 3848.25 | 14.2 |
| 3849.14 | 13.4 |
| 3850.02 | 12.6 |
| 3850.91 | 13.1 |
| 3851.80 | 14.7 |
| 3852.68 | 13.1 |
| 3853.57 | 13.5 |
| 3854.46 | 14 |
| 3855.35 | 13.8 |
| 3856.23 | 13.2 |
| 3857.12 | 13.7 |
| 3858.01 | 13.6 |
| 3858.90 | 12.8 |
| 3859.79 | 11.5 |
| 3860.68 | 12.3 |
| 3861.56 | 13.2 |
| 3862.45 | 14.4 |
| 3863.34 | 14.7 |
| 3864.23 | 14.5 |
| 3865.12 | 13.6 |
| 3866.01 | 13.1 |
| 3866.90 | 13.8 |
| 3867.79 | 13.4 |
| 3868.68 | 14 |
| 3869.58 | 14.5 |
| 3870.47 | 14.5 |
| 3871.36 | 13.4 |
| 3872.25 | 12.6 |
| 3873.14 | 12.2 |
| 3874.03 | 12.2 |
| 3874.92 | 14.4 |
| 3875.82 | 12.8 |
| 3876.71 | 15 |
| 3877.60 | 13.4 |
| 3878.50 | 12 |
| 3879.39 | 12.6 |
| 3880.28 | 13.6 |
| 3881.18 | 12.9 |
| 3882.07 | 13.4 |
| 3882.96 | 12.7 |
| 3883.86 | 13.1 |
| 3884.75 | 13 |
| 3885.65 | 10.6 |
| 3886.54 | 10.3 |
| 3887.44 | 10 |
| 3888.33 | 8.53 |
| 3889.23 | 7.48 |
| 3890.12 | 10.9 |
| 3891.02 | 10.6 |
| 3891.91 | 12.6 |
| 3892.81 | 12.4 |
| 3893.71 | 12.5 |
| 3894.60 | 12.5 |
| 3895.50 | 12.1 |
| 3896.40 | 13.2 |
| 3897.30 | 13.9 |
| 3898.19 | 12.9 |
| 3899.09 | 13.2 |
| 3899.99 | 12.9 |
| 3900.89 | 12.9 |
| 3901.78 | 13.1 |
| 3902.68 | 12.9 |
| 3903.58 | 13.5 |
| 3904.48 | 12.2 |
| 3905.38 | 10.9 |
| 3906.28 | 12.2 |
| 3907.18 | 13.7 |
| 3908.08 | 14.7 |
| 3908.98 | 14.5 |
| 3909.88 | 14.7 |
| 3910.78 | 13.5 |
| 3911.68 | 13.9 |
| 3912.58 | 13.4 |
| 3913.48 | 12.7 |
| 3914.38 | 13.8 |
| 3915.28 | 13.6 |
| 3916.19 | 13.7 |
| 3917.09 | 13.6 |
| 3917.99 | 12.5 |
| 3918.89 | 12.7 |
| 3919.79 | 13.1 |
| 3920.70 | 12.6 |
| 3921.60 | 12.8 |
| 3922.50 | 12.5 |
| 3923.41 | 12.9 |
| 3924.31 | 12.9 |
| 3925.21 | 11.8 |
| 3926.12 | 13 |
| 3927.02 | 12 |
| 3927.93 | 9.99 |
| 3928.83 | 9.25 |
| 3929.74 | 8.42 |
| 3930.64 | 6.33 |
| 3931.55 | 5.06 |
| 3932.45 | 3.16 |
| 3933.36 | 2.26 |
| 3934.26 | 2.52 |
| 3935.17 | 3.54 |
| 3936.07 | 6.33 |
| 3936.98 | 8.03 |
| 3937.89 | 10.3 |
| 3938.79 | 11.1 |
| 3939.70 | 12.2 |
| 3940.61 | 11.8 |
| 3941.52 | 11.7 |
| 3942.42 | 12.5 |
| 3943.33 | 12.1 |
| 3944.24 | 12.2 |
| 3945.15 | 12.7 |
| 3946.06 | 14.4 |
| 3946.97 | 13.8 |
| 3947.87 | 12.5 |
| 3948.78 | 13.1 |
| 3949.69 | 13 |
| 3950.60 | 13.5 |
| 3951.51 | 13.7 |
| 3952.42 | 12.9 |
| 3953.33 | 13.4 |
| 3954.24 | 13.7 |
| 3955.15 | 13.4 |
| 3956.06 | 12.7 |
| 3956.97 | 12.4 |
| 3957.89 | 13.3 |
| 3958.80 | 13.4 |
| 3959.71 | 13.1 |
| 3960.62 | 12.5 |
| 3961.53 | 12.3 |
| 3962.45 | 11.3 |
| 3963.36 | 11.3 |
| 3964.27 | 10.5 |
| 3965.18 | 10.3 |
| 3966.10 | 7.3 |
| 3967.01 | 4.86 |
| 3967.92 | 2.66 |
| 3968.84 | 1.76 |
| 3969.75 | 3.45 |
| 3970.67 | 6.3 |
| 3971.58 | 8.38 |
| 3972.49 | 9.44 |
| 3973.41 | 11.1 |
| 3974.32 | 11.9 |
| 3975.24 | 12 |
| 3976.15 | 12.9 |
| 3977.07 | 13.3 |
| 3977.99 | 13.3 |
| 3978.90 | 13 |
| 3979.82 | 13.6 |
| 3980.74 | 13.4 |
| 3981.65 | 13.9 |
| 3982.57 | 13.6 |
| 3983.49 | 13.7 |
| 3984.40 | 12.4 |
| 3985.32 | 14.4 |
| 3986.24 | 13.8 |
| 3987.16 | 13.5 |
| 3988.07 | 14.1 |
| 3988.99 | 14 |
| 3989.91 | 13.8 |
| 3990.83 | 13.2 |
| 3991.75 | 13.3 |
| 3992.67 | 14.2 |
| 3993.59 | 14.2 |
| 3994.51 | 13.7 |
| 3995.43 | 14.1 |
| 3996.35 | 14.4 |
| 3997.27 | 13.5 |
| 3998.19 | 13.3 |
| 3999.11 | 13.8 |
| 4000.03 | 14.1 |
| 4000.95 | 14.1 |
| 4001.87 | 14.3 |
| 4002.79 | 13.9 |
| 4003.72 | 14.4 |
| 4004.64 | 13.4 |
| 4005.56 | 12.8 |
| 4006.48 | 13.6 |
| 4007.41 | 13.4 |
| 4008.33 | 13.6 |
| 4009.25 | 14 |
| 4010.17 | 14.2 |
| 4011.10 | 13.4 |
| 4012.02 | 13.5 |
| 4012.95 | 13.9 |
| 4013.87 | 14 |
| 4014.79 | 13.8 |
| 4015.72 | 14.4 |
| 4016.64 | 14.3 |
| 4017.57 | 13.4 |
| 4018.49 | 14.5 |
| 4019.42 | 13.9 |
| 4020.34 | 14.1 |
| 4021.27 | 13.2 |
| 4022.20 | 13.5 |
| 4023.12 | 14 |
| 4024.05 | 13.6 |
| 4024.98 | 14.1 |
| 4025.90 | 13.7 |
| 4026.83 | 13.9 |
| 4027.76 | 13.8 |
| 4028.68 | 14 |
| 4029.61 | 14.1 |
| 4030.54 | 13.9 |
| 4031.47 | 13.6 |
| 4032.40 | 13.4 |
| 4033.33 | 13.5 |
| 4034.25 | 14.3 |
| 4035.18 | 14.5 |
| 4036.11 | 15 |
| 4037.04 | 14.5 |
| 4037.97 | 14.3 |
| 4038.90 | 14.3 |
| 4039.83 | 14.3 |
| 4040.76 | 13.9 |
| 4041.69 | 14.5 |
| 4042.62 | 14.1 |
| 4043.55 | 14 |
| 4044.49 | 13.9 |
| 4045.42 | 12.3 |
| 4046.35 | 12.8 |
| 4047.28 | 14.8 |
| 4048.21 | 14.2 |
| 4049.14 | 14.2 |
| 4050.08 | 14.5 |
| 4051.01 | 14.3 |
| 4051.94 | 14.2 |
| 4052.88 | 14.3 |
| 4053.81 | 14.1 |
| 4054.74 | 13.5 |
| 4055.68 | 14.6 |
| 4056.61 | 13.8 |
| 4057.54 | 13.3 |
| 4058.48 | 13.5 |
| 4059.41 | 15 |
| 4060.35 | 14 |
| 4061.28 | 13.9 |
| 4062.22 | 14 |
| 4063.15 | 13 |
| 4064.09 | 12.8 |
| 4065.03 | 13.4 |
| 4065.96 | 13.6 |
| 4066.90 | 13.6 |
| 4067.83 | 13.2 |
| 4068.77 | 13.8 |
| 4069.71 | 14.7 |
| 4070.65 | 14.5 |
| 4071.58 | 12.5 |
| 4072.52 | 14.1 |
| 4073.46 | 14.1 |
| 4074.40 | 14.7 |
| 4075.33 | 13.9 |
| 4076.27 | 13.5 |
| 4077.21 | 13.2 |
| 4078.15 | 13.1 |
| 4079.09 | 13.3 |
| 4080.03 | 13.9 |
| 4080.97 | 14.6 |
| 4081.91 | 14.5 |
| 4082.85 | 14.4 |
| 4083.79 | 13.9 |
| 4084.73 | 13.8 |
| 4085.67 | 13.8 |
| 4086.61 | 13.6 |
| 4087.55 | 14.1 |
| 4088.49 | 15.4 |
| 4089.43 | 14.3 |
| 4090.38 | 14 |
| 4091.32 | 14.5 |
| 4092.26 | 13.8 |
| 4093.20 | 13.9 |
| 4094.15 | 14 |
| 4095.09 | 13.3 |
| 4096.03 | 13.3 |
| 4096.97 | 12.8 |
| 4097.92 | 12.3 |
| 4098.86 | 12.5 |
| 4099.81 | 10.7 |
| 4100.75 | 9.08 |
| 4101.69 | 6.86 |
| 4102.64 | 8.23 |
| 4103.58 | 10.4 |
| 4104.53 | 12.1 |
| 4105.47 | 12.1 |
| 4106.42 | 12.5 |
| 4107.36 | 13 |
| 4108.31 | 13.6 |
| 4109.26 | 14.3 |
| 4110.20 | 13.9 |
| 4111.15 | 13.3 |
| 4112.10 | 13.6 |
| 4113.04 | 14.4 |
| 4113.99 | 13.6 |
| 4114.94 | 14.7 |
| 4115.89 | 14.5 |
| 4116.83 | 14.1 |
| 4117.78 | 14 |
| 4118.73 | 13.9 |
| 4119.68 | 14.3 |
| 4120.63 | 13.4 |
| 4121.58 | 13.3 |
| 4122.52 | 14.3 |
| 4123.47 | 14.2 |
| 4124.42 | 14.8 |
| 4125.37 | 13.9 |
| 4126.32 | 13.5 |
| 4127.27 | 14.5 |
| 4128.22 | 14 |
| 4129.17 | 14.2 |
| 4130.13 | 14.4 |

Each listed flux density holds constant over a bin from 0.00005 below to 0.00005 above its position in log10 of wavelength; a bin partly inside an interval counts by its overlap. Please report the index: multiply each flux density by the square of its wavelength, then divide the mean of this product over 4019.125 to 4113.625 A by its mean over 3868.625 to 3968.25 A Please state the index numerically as 1.24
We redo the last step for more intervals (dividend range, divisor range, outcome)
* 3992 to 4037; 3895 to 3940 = 1.28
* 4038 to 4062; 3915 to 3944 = 1.46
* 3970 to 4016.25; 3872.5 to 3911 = 1.11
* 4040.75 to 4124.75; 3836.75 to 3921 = 1.17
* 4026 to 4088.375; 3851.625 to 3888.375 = 1.17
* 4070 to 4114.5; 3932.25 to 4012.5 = 1.18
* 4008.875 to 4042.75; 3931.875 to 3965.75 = 1.30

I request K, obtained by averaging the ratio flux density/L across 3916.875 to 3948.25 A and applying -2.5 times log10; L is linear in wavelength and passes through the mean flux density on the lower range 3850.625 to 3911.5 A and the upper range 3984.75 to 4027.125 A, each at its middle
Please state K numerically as 0.27 mag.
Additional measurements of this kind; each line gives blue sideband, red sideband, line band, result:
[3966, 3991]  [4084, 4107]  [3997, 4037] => -0.197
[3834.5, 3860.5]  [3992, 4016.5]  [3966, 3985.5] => 0.299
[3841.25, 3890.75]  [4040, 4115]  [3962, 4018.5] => 0.076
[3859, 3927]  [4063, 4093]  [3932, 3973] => 0.282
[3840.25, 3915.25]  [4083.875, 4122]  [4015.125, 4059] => -0.074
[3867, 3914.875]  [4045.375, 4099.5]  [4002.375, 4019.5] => -0.028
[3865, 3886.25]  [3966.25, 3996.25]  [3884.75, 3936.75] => 0.122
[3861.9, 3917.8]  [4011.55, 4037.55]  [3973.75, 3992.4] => 0.022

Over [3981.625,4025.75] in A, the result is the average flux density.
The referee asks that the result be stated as 13.8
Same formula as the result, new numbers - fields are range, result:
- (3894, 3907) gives 12.8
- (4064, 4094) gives 13.9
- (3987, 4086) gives 13.9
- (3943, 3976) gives 11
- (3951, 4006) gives 12.2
